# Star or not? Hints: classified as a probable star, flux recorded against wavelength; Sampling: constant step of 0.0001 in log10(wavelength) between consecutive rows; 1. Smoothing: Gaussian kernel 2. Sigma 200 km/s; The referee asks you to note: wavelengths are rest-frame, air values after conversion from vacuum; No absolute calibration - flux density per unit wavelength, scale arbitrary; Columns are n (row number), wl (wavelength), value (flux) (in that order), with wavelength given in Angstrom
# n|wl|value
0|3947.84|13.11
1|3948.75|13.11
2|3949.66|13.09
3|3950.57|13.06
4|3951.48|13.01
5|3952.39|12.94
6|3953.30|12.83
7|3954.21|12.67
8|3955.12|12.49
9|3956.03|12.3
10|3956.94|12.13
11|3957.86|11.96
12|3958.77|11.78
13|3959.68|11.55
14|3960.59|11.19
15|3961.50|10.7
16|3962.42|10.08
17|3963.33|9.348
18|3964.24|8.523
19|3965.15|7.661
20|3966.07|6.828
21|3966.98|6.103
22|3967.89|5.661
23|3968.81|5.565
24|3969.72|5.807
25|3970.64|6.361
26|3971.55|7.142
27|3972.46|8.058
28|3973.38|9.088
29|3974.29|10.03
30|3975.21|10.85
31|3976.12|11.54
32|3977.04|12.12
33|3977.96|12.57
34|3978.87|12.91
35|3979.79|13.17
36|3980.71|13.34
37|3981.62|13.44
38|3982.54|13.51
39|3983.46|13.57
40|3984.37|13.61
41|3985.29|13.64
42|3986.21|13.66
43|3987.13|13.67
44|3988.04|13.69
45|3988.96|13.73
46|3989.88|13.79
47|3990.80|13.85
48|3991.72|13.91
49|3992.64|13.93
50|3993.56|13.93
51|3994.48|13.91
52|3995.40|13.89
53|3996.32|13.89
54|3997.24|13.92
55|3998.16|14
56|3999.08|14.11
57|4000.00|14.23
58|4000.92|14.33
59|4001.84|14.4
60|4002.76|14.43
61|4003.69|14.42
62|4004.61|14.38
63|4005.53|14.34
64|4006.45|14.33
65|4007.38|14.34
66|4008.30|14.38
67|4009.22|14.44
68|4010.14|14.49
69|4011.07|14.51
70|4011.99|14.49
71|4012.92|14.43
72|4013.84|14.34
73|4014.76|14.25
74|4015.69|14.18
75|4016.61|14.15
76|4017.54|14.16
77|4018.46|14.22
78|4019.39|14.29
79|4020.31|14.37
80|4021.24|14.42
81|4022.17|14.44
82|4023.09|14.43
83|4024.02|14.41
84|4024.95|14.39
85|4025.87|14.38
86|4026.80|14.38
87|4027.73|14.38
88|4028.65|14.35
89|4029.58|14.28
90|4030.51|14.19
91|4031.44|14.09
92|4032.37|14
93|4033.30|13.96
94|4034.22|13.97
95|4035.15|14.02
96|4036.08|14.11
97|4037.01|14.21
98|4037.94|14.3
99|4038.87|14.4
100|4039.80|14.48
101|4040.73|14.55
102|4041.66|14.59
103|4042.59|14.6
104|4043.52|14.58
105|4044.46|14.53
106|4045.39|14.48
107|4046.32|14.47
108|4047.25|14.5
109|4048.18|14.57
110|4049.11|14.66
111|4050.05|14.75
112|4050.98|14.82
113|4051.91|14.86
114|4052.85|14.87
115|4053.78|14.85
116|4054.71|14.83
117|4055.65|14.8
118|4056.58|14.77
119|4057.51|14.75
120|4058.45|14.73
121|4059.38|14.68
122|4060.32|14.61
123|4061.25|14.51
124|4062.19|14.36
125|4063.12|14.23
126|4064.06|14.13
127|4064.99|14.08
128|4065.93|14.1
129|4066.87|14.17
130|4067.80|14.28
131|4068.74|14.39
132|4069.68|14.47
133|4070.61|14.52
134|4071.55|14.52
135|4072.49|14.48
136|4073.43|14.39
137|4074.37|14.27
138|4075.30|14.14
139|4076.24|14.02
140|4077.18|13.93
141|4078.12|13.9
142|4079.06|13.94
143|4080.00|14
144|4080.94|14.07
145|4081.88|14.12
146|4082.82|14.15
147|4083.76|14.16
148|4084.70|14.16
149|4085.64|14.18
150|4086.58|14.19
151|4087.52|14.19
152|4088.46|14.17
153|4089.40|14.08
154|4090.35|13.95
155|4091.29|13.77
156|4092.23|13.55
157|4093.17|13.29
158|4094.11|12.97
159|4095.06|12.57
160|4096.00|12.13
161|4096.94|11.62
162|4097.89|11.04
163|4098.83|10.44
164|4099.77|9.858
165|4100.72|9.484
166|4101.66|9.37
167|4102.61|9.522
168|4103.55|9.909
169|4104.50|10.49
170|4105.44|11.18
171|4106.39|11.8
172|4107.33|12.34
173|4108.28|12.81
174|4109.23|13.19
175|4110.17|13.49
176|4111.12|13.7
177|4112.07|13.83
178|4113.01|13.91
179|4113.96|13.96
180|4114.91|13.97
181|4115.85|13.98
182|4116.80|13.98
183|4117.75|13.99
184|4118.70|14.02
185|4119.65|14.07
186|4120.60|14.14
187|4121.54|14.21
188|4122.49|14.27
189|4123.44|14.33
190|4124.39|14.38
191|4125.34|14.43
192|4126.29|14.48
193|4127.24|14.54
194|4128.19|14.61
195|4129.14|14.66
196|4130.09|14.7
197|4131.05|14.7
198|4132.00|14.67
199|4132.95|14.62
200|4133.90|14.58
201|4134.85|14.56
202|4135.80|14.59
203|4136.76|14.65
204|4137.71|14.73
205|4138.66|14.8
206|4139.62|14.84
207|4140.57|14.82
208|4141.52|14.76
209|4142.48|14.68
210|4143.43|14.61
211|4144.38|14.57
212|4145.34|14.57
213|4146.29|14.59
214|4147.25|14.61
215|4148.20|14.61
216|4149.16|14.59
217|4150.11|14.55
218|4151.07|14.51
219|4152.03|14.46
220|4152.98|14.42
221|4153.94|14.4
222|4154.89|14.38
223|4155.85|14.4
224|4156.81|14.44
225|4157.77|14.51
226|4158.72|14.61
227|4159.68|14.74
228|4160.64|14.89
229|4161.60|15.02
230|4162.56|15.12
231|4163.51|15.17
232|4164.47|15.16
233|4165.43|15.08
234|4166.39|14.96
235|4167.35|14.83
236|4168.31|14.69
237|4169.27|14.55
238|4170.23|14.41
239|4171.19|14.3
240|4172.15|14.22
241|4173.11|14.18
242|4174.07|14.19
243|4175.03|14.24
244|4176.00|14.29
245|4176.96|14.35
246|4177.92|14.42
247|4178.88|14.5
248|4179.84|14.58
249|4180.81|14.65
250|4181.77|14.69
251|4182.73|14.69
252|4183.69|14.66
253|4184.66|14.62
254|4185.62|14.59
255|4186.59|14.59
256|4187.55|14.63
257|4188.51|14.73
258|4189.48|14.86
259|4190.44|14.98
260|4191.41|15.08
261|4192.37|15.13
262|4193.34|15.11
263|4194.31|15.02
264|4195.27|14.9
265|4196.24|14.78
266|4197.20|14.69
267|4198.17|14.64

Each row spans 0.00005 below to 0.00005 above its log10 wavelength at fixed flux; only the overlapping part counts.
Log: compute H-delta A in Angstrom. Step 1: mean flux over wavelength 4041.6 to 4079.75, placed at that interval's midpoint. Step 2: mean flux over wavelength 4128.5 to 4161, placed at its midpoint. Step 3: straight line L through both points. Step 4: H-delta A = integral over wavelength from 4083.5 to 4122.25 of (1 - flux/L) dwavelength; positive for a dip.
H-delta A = 4.6 Angstrom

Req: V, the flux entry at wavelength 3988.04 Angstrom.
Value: 13.69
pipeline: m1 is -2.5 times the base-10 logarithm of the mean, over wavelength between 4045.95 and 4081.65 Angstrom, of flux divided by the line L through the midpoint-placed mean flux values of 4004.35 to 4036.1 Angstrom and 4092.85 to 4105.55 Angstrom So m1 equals -0.16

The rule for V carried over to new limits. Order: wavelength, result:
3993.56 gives 13.93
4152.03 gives 14.46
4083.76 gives 14.16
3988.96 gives 13.73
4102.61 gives 9.522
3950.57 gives 13.06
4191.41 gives 15.08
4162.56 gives 15.12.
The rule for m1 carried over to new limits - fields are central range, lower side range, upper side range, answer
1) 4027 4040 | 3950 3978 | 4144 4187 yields -0.22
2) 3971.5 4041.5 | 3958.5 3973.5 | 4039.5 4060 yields -0.22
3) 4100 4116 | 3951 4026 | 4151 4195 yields 0.15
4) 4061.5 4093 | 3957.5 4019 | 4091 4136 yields -0.10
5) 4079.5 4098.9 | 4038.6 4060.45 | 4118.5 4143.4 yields 0.09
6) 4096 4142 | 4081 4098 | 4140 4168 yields 0.06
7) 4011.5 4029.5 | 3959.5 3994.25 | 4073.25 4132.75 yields -0.21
